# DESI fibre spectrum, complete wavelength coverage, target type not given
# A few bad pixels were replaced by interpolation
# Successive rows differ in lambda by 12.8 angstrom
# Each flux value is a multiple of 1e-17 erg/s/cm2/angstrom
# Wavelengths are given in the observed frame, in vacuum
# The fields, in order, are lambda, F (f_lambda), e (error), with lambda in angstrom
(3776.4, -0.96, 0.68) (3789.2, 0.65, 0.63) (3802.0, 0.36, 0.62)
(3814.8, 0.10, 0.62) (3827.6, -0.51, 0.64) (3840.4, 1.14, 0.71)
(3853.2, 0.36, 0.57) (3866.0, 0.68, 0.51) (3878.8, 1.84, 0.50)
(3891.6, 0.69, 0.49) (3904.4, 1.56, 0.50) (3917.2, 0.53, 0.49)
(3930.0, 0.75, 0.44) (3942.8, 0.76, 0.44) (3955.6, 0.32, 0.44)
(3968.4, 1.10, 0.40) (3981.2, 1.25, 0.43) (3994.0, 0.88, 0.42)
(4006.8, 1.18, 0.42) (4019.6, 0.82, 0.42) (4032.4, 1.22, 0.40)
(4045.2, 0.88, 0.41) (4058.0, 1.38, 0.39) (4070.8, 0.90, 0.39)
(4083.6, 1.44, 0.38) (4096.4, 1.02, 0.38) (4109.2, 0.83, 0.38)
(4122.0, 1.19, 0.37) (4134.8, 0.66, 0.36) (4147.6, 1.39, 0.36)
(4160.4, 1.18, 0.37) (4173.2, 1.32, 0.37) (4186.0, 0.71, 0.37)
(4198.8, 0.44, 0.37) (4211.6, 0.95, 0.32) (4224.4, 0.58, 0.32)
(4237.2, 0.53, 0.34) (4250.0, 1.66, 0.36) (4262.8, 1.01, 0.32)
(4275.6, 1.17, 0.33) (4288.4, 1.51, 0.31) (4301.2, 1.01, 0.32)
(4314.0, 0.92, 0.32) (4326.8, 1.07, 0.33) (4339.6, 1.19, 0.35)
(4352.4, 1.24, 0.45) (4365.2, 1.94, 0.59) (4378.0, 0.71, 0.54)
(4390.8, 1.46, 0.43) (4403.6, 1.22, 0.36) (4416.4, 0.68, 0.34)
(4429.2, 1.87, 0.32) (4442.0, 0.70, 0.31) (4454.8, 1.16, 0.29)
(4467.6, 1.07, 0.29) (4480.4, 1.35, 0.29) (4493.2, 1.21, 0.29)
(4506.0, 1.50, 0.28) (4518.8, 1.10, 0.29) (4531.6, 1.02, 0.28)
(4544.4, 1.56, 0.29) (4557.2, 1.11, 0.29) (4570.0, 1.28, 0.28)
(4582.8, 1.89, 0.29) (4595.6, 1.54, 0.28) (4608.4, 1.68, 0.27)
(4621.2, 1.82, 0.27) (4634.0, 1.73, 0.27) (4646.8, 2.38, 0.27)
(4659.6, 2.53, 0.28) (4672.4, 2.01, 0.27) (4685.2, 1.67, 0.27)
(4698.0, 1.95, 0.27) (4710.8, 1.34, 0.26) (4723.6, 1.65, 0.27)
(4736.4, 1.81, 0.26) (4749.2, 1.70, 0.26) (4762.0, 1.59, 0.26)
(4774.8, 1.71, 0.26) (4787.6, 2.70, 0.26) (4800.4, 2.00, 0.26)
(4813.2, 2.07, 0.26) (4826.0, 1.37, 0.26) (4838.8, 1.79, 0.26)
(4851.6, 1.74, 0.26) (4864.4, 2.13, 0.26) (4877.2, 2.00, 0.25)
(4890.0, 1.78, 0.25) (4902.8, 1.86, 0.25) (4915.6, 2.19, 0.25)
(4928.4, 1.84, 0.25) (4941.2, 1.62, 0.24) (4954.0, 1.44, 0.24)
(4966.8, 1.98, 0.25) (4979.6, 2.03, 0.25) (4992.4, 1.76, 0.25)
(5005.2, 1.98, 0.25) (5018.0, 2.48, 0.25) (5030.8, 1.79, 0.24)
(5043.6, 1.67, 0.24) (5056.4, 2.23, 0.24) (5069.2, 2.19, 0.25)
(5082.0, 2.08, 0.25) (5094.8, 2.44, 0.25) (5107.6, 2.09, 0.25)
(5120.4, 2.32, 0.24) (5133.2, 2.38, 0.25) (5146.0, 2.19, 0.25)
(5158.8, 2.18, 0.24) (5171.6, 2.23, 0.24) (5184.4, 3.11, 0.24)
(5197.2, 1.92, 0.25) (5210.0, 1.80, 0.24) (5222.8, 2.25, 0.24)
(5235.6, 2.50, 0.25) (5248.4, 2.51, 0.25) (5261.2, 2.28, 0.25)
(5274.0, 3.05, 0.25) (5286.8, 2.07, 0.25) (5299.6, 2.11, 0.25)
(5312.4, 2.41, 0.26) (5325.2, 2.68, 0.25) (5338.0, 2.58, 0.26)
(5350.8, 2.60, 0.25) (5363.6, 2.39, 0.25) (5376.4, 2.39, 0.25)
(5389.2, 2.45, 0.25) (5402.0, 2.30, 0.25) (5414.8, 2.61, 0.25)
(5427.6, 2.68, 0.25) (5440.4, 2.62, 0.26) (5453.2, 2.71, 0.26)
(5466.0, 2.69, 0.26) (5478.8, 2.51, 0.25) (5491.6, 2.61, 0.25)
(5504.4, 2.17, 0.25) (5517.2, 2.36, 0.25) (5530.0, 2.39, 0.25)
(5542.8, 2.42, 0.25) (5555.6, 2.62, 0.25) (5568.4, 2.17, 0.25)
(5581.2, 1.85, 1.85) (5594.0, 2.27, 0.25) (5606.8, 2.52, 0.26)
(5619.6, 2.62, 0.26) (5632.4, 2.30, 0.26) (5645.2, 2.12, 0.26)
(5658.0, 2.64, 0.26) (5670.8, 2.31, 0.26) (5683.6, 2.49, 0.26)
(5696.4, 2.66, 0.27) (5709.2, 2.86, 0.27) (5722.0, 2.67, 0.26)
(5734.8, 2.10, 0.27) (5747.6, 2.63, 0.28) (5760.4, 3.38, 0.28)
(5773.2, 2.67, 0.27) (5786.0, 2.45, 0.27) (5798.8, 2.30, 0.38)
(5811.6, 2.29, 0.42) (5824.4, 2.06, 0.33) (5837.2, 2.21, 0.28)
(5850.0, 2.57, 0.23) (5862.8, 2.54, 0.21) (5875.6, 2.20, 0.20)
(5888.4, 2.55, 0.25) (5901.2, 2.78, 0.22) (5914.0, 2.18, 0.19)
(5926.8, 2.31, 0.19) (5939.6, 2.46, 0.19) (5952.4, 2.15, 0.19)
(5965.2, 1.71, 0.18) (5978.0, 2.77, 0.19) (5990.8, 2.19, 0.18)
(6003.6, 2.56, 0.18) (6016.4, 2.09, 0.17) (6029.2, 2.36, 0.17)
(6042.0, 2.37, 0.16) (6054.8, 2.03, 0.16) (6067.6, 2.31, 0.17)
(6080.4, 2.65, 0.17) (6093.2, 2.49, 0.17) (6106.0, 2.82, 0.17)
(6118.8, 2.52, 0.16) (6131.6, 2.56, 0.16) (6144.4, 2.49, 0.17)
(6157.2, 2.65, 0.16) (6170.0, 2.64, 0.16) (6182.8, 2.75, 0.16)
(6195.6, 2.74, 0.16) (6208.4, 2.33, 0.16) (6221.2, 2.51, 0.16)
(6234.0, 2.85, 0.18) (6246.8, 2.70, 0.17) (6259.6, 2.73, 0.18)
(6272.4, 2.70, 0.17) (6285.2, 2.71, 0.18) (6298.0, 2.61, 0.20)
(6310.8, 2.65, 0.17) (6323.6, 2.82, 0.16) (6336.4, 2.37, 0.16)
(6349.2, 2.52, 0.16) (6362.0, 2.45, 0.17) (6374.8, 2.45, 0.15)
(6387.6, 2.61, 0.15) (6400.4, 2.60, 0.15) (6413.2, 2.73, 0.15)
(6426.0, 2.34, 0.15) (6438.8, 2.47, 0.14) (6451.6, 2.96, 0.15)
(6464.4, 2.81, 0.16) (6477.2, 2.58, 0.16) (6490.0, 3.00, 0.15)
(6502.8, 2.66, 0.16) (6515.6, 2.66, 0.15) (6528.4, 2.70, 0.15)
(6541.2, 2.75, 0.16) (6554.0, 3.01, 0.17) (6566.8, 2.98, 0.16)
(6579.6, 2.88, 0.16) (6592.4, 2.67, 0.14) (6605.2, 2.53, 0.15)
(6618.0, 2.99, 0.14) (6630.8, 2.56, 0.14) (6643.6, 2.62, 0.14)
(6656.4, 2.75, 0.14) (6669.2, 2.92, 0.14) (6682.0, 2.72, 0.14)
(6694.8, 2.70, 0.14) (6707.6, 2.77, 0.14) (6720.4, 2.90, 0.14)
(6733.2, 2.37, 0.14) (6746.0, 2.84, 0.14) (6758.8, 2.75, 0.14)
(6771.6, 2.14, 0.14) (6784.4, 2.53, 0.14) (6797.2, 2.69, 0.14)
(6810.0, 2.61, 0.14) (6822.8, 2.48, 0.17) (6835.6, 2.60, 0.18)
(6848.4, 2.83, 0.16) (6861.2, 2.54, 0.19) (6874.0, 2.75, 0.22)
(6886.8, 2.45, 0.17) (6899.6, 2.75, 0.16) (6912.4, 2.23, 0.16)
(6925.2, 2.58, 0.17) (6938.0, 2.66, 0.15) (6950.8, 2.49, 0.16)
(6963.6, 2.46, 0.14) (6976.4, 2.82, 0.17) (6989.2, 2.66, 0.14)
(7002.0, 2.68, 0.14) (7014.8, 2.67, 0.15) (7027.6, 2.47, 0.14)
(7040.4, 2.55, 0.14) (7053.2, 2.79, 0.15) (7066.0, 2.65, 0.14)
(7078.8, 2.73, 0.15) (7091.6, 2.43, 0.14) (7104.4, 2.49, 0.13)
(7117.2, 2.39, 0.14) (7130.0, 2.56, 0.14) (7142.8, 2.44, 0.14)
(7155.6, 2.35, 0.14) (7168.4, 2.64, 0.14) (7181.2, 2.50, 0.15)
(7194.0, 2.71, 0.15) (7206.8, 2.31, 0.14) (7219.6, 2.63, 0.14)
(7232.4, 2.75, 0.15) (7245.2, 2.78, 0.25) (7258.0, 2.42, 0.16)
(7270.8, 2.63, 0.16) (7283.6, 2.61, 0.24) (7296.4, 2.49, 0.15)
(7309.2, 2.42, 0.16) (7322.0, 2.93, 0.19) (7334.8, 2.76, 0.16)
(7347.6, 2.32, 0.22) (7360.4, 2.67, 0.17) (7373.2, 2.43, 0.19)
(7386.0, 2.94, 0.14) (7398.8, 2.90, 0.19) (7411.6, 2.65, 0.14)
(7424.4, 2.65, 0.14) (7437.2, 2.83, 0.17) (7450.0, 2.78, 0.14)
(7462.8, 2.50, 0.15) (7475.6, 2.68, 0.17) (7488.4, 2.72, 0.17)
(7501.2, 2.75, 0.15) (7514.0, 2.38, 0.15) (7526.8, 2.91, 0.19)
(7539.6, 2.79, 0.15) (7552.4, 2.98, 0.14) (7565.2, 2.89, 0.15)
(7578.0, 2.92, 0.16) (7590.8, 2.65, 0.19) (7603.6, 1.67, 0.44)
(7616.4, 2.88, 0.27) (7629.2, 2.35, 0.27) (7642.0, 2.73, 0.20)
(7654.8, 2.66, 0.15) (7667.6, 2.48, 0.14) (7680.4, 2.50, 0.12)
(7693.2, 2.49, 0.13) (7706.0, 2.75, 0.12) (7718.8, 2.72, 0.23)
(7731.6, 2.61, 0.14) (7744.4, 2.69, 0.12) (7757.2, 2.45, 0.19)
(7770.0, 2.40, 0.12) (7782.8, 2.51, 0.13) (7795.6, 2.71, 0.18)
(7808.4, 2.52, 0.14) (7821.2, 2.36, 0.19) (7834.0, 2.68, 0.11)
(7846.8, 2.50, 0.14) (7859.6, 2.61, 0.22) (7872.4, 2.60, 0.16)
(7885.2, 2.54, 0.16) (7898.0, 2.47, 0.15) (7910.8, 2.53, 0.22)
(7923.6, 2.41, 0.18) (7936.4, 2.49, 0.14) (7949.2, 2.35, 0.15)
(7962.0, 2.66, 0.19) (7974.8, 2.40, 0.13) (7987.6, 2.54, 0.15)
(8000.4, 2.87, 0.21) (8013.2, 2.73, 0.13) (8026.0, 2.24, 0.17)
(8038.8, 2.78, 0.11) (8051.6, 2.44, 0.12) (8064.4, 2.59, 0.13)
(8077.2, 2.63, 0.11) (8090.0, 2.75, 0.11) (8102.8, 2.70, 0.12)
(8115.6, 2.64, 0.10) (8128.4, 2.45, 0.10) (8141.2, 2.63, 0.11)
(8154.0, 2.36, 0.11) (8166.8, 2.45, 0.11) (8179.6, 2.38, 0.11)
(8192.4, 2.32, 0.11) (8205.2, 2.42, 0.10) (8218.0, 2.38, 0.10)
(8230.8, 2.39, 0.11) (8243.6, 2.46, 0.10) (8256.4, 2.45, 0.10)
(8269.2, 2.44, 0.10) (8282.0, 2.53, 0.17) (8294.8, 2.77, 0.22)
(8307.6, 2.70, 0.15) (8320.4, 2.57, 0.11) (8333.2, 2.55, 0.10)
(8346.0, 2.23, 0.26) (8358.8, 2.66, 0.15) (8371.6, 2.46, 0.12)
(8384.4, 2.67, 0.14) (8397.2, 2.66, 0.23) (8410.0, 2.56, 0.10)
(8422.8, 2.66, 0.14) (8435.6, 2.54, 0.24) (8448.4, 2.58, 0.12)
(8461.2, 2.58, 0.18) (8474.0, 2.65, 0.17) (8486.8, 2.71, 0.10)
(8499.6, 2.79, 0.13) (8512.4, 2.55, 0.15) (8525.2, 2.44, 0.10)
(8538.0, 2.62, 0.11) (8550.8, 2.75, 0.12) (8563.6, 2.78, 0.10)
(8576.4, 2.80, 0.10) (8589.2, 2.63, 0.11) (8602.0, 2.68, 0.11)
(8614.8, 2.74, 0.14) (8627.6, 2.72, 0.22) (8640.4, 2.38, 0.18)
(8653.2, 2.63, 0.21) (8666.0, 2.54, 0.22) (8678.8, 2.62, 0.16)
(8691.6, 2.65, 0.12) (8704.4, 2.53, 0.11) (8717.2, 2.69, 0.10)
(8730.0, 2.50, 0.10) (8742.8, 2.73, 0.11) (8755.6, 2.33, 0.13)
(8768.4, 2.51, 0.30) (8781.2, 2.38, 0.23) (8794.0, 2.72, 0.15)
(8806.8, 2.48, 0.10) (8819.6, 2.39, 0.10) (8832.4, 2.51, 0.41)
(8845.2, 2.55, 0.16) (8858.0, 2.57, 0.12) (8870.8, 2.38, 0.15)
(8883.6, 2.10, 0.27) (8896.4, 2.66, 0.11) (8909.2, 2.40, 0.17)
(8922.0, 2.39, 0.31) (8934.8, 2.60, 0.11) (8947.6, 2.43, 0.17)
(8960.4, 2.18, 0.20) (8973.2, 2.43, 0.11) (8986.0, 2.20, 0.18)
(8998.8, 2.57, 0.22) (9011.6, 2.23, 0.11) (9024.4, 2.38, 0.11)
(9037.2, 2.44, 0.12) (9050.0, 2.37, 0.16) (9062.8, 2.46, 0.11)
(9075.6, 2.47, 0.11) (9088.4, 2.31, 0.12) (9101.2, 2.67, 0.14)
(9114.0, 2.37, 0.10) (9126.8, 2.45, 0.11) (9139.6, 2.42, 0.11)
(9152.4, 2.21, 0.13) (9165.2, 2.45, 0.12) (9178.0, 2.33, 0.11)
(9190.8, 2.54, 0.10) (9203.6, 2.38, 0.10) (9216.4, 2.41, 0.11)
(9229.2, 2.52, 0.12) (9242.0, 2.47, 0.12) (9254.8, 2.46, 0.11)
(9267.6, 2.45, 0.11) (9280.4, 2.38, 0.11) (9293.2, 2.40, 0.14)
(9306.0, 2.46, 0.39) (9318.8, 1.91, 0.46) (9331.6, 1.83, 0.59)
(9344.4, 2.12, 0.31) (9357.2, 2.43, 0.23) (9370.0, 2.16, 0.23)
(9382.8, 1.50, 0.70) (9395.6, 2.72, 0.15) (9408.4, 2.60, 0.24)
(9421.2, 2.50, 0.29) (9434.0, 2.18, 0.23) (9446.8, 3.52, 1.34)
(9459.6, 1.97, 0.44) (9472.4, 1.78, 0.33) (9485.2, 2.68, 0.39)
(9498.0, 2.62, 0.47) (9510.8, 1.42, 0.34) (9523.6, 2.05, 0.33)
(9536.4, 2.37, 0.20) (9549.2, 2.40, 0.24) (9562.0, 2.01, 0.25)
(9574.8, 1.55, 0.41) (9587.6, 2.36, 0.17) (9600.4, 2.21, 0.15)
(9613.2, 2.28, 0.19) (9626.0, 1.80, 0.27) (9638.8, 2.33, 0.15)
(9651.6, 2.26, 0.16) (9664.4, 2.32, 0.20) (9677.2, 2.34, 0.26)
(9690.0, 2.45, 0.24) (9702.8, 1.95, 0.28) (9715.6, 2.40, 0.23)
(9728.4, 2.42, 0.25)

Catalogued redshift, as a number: 0.15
